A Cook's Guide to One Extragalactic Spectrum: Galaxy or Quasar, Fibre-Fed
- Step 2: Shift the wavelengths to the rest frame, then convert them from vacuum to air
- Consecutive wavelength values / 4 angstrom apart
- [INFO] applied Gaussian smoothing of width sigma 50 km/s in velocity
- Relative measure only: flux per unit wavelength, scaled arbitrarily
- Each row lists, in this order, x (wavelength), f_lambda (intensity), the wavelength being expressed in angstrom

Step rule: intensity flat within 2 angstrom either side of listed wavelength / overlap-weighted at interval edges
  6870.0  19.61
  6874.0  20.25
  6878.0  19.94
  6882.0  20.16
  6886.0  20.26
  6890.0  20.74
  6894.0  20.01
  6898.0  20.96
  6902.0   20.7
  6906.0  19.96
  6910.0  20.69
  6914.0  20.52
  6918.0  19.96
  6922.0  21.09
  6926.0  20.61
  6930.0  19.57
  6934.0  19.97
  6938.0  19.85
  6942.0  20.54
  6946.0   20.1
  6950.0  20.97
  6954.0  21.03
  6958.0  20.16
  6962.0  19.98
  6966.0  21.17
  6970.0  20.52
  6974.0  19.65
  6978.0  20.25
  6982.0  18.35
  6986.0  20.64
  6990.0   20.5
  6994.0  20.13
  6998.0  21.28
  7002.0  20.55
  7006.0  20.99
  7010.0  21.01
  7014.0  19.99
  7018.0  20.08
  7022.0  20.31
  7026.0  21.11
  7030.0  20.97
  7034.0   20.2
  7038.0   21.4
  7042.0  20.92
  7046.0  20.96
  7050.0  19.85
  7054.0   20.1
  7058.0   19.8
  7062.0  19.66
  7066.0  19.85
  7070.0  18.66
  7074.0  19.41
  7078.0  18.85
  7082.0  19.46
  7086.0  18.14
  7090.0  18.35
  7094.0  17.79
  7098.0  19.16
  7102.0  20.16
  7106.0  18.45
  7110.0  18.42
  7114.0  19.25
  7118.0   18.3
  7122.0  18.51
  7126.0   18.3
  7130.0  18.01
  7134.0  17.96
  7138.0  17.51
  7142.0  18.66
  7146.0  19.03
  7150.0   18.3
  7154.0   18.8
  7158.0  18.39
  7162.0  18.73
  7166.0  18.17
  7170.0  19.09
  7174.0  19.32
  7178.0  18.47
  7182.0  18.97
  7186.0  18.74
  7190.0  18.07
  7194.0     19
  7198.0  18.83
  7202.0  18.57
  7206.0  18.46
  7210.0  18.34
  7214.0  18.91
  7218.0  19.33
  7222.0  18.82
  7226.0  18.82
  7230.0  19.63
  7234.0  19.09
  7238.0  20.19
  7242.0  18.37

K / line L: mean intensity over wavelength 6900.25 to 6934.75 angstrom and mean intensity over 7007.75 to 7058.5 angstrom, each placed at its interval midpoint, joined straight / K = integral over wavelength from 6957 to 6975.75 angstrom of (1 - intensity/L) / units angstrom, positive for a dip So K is 0.11 angstrom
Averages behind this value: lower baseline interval 20.4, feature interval 20.3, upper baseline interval 20.5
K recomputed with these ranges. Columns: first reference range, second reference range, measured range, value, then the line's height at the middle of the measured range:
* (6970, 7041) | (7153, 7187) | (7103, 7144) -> 1.8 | 19.2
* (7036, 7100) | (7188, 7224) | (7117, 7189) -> 1.9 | 19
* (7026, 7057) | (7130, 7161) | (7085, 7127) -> 1.3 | 19.2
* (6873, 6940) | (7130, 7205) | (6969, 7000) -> -0.6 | 19.8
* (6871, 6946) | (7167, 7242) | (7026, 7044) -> -1.1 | 19.7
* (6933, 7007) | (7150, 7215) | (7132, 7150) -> 0.7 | 19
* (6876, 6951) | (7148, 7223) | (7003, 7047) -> -2.3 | 19.7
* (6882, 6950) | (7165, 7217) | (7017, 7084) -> -1.8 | 19.6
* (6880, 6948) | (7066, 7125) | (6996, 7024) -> -1.5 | 19.5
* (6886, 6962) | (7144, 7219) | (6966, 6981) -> -0.1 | 20.1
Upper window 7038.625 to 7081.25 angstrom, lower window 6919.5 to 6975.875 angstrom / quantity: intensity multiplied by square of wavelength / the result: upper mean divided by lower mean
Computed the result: 1.0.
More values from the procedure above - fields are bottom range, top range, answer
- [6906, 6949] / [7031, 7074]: 1.03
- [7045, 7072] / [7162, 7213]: 0.98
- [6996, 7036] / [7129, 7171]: 0.93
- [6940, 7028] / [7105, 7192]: 0.95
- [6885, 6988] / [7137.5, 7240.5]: 0.99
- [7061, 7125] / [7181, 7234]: 1.03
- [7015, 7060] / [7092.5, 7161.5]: 0.93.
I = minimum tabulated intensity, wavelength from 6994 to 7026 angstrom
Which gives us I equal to 19.99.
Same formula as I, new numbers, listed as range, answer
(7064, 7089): 18.14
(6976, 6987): 18.35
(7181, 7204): 18.07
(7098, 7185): 17.51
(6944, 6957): 20.1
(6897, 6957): 19.57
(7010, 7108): 17.79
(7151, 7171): 18.17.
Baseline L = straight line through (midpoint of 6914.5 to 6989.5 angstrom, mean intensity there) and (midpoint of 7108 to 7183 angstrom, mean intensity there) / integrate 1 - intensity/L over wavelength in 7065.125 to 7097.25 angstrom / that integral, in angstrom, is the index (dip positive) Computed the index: 0.5 angstrom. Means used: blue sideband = 20.3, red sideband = 18.5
